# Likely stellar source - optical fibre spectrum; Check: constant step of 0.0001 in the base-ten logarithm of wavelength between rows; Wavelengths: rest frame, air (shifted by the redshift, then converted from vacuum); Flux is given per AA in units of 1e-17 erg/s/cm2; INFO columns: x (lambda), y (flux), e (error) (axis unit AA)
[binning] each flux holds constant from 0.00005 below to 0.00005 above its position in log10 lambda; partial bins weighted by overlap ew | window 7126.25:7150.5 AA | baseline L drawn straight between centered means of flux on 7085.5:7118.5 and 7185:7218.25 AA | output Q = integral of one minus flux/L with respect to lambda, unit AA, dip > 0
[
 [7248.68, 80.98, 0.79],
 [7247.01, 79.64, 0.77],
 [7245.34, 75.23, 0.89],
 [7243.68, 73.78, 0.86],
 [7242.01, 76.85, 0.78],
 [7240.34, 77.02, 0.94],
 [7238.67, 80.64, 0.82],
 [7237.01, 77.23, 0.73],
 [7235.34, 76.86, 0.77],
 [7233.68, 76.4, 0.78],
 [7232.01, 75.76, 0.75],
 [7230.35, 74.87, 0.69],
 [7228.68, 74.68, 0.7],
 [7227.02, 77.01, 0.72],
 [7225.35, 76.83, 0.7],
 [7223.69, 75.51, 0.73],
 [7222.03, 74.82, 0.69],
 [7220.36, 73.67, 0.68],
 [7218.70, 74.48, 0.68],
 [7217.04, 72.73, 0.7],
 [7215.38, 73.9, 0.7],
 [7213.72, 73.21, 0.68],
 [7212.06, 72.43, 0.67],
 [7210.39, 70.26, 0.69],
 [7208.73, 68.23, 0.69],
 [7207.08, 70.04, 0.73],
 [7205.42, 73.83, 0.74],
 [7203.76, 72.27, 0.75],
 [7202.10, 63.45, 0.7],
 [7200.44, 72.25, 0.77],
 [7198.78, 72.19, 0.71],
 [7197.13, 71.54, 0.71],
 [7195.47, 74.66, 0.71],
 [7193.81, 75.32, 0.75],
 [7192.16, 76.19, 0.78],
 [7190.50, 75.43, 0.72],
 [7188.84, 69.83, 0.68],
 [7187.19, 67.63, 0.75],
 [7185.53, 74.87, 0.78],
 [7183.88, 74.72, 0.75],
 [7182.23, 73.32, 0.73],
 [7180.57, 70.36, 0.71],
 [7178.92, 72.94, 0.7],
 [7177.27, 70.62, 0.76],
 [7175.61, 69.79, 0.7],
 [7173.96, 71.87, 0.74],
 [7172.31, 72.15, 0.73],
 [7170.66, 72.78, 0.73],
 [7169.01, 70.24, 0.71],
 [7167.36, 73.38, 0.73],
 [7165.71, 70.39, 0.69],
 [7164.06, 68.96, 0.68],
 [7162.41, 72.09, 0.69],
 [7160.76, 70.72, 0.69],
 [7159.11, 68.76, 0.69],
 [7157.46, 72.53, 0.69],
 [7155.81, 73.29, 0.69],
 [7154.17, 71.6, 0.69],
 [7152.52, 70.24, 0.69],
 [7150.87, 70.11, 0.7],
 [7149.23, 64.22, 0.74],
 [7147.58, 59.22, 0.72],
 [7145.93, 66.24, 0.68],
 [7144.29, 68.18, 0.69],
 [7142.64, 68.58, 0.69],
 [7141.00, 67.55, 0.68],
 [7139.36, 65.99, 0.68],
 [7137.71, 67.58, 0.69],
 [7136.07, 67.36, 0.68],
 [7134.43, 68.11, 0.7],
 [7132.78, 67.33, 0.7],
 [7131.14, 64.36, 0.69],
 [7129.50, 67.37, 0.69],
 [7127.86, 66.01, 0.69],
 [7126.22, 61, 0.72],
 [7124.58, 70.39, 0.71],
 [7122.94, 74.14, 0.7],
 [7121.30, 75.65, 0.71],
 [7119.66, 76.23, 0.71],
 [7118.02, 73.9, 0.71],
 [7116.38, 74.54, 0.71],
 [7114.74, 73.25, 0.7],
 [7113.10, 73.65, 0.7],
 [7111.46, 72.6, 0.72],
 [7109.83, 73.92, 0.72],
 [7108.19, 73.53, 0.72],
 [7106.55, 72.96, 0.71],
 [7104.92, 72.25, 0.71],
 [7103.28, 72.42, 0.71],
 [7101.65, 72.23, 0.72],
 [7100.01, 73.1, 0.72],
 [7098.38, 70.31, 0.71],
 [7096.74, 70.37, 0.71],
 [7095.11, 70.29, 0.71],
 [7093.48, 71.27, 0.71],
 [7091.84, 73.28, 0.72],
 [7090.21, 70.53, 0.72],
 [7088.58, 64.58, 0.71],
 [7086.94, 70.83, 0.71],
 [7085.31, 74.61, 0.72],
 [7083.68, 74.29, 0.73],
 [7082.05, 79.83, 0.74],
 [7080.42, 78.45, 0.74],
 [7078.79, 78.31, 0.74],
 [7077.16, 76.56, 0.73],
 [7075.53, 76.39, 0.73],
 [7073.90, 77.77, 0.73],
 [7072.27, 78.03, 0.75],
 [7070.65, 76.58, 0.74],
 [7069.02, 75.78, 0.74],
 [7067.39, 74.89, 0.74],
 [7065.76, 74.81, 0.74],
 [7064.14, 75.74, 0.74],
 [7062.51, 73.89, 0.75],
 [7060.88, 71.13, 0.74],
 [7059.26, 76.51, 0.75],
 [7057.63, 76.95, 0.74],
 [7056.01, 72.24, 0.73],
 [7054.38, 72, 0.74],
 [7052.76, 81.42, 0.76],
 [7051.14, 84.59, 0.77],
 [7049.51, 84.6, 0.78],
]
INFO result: 1.96 AA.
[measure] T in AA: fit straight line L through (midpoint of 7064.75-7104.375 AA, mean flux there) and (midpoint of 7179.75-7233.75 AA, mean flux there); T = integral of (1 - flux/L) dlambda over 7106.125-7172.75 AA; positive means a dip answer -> 3.2 AA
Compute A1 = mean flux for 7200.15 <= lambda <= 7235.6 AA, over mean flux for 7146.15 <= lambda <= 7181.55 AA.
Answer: 1.04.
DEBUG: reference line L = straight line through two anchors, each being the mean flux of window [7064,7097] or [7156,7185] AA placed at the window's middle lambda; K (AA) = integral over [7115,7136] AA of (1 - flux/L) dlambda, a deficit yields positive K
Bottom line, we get 0.9 AA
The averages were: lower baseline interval 74.5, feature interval 69.9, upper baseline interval 71.6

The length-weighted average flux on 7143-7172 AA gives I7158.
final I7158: 69.6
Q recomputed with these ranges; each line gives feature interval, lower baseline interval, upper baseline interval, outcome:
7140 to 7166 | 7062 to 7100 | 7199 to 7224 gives 1.47 AA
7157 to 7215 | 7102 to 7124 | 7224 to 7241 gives 2.94 AA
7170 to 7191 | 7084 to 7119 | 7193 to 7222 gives 0.04 AA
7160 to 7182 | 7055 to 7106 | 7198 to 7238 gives 0.70 AA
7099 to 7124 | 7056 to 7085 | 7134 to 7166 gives -0.47 AA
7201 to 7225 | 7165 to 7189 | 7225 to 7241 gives 0.89 AA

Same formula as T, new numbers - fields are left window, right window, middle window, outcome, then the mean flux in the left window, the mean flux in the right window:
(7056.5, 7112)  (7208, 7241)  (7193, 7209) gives 0.7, 74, 74.8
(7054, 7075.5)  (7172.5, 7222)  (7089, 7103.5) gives 0.6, 75.2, 72.2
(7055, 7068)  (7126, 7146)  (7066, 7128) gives -2.3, 74.5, 66.8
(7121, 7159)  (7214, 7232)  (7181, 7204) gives 0.0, 68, 74.9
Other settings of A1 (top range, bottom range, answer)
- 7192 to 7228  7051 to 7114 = 0.98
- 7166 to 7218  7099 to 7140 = 1.02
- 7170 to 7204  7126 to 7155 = 1.08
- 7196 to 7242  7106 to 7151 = 1.06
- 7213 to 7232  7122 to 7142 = 1.11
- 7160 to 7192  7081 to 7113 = 0.99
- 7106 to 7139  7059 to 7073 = 0.94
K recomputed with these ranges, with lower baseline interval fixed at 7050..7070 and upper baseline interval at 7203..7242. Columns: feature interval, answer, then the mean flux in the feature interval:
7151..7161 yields 0.5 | 71.1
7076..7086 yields -0.2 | 77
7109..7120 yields 0.2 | 73.9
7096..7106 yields 0.5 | 71.8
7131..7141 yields 1.1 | 67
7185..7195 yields 0.2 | 73.2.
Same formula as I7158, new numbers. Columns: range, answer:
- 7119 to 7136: 68.9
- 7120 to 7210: 70.2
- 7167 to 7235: 72.9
